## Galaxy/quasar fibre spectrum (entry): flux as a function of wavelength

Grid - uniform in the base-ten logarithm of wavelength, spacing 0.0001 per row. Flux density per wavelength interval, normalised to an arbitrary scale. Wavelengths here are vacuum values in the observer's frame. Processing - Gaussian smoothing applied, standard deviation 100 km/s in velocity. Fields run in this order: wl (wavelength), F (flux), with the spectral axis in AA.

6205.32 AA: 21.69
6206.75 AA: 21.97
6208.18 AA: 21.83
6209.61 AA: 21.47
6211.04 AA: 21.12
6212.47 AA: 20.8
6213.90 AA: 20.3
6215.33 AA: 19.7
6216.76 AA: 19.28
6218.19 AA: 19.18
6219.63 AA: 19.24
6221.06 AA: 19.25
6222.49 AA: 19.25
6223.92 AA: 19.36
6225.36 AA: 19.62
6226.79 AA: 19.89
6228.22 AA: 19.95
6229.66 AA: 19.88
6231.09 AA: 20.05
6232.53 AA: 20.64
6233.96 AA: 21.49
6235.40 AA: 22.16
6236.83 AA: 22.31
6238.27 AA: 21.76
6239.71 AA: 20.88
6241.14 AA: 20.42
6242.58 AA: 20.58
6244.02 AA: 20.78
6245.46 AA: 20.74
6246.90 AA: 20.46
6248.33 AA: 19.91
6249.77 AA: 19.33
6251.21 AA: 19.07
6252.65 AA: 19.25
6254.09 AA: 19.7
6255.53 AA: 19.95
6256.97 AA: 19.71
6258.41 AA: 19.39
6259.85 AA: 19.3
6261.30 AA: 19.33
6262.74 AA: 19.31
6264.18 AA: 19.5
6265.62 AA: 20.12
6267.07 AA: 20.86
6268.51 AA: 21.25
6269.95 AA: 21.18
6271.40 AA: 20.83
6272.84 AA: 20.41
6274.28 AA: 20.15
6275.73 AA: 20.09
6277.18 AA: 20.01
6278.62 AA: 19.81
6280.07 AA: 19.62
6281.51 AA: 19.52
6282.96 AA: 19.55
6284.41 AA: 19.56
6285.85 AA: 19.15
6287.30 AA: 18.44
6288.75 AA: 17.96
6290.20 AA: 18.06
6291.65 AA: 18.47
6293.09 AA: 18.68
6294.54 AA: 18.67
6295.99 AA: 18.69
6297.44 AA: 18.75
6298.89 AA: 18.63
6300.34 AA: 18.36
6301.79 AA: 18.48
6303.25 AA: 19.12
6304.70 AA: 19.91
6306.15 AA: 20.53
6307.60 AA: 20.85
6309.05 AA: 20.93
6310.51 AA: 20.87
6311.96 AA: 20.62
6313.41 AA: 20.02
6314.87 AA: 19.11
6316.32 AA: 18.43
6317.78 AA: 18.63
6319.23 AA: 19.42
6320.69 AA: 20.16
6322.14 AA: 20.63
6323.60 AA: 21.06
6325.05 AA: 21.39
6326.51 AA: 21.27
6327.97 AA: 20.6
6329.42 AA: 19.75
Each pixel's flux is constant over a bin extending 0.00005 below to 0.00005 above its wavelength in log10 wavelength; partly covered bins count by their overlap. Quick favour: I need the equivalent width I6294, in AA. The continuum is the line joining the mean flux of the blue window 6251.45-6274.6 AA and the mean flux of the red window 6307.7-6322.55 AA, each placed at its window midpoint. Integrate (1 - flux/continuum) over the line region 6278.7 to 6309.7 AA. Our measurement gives 1.2 AA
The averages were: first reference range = 20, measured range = 19.2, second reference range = 19.9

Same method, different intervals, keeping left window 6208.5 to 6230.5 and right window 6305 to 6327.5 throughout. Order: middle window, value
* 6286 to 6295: 0.8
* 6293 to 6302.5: 0.7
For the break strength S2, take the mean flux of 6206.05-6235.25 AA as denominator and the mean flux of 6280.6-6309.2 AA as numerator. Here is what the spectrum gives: 0.94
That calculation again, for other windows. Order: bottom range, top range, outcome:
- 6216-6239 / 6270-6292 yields 0.97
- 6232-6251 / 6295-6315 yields 0.94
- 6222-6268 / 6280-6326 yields 0.96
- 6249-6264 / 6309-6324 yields 1.02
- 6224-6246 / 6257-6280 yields 0.97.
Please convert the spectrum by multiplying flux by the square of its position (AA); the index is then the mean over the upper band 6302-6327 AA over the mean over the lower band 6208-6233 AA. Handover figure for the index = 1.0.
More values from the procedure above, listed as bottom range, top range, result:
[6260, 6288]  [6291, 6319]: 0.98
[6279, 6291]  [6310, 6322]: 1.05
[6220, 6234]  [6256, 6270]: 1.02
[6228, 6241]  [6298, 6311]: 0.96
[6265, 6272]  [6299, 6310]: 0.96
